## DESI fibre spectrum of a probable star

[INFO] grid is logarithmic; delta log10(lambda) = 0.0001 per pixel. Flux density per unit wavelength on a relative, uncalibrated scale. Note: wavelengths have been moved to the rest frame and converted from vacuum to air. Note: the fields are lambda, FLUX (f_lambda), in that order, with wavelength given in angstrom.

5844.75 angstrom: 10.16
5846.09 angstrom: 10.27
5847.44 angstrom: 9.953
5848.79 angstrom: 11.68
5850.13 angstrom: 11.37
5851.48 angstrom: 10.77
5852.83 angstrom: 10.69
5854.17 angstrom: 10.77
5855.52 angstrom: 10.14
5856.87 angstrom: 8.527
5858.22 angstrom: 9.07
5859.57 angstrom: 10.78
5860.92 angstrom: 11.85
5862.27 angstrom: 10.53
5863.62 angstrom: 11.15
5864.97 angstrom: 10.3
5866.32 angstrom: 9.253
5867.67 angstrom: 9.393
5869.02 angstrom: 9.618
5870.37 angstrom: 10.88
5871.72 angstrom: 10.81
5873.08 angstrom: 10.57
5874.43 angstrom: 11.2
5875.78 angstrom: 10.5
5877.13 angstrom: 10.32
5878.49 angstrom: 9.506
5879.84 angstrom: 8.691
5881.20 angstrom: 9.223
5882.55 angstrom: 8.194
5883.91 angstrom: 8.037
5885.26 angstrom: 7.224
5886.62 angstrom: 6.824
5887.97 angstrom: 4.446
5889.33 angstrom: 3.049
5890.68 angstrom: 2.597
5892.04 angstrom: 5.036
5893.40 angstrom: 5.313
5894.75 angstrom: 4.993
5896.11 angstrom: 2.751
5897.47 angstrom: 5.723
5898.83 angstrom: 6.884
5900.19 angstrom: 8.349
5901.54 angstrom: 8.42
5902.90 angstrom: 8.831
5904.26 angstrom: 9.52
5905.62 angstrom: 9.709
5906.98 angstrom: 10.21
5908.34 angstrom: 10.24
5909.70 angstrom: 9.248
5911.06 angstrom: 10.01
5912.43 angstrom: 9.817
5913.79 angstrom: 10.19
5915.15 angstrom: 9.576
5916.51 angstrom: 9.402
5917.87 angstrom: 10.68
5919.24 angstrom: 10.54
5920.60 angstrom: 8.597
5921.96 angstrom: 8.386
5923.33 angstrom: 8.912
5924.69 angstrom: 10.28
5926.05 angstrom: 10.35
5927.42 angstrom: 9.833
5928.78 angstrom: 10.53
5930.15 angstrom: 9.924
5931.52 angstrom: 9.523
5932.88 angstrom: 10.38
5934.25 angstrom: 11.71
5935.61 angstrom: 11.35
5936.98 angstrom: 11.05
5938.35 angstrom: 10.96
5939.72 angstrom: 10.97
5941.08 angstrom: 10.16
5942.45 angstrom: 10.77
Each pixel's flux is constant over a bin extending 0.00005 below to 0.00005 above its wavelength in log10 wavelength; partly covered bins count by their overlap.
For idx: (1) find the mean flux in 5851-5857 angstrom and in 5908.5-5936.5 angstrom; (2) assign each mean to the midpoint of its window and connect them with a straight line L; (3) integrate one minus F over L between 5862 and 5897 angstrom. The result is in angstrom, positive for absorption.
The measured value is 7.4 angstrom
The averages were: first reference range 10.3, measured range 8.05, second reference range 9.97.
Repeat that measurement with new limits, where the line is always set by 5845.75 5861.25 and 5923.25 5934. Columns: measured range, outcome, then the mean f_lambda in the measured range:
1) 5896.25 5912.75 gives 2.45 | 8.69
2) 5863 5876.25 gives 0.03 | 10.4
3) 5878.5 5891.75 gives 4.79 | 6.59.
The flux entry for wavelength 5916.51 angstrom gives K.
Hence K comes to 9.402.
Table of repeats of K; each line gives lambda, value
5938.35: 10.96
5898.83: 6.884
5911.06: 10.01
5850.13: 11.37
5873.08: 10.57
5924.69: 10.28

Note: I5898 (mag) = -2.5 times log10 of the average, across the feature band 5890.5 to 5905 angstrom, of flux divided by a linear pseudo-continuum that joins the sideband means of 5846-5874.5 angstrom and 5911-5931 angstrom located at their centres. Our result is 0.49 mag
